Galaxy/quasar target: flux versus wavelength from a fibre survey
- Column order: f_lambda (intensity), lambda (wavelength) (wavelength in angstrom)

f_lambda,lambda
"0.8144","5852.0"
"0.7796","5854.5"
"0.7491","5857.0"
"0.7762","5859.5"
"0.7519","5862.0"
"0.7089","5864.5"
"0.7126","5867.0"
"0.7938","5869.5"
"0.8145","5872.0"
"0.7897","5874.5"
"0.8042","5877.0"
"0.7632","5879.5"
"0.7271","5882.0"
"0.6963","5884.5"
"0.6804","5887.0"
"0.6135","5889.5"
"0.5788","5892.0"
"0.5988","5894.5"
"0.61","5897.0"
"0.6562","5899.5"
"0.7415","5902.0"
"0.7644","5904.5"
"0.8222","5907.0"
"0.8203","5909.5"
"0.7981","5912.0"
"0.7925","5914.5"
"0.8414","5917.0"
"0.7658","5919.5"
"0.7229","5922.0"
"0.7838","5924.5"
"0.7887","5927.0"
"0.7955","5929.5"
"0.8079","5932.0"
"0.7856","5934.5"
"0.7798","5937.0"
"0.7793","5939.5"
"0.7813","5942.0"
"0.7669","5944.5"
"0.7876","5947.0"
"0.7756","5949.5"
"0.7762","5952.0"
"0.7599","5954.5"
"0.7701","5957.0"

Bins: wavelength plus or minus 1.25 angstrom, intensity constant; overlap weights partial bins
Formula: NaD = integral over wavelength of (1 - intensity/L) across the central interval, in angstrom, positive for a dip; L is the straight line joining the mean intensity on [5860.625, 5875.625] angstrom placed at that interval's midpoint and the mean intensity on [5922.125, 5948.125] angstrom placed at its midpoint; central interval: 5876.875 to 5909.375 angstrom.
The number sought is 3.1 angstrom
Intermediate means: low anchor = 0.762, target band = 0.697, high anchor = 0.783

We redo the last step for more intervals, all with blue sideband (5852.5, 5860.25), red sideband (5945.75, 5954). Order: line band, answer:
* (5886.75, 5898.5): 2.5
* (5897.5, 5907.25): 0.6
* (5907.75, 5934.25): -0.5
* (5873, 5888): 0.5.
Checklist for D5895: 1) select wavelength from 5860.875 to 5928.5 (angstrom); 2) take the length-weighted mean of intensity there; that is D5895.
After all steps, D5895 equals 0.739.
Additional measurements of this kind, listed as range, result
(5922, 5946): 0.782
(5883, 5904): 0.652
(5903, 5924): 0.79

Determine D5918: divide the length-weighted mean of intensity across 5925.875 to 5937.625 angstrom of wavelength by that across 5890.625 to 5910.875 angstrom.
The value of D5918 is 1.13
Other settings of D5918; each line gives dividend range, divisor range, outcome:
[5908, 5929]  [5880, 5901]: 1.21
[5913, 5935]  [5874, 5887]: 1.05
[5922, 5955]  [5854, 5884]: 1.02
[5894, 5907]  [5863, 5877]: 0.90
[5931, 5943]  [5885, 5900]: 1.26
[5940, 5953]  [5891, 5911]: 1.11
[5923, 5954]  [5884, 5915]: 1.11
